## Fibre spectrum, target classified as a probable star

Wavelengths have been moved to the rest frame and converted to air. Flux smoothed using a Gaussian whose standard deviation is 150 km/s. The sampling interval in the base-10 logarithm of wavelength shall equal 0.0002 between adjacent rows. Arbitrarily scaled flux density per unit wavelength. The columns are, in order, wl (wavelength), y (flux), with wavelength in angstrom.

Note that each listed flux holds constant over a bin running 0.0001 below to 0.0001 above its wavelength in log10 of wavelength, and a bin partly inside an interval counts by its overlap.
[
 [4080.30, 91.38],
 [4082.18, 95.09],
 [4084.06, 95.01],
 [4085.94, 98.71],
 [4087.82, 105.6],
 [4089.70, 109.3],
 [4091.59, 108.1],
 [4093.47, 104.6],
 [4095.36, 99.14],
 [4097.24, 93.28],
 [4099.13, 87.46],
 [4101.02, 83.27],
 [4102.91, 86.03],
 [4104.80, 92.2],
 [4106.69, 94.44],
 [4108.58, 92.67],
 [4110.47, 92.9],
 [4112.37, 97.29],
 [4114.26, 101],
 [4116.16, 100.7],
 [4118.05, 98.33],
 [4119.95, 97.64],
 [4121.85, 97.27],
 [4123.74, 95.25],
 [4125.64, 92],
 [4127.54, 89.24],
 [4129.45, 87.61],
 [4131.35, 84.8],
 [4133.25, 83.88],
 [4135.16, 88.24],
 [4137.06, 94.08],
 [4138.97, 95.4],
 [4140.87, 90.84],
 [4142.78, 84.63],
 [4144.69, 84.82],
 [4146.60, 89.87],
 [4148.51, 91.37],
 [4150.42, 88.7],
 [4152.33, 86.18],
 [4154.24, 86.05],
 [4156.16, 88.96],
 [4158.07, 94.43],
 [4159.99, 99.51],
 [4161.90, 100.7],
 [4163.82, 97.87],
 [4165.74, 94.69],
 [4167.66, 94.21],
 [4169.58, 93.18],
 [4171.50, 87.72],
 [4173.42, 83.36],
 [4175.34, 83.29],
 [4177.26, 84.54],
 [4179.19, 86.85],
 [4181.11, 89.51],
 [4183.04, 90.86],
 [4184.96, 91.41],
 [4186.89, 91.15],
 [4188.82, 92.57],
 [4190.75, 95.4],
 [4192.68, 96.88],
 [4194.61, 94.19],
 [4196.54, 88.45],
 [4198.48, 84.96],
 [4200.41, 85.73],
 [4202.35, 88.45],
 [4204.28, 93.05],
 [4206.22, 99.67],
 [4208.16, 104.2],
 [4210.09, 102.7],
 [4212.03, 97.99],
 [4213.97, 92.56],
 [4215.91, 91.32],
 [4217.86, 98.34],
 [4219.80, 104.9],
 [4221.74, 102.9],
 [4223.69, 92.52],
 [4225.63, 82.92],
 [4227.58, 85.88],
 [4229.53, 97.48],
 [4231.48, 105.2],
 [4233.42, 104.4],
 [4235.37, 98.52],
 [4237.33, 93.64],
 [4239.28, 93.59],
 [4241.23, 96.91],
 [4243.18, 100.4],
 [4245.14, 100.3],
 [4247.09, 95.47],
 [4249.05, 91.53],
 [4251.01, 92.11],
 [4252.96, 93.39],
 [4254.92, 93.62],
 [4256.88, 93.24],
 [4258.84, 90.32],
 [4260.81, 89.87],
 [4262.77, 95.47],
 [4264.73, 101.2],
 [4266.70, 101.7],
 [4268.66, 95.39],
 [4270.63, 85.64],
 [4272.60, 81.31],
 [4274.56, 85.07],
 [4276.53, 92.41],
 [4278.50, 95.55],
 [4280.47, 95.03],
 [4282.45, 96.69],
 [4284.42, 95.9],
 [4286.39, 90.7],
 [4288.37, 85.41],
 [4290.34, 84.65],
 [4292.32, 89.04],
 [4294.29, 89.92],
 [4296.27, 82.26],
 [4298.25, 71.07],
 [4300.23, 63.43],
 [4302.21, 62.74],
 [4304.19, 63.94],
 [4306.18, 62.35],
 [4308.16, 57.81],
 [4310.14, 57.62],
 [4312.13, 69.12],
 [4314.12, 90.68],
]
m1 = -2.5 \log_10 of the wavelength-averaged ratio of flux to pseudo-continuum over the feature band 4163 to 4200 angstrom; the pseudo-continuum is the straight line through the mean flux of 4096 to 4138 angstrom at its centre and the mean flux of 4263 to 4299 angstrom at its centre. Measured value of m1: 0.012 mag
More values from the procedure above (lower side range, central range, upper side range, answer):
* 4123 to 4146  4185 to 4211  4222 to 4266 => -0.011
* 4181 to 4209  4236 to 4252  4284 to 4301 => -0.090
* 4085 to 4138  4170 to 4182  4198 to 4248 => 0.111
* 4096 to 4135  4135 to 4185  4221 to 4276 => 0.030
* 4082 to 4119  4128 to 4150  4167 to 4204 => 0.058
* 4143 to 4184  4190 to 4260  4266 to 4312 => -0.109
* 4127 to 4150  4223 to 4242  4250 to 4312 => -0.109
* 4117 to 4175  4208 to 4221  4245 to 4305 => -0.102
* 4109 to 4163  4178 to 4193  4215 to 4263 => 0.026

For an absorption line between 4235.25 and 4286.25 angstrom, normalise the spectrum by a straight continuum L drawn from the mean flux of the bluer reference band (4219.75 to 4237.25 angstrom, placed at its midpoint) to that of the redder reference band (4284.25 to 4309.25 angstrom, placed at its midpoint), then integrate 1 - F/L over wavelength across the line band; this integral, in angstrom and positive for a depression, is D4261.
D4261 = -4.2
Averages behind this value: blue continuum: 96.6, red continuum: 76.2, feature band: 93.9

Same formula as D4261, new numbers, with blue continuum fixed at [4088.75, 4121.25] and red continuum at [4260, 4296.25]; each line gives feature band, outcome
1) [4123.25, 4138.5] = 0.99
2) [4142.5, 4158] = 1.14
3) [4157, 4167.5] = -0.26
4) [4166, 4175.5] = 0.53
